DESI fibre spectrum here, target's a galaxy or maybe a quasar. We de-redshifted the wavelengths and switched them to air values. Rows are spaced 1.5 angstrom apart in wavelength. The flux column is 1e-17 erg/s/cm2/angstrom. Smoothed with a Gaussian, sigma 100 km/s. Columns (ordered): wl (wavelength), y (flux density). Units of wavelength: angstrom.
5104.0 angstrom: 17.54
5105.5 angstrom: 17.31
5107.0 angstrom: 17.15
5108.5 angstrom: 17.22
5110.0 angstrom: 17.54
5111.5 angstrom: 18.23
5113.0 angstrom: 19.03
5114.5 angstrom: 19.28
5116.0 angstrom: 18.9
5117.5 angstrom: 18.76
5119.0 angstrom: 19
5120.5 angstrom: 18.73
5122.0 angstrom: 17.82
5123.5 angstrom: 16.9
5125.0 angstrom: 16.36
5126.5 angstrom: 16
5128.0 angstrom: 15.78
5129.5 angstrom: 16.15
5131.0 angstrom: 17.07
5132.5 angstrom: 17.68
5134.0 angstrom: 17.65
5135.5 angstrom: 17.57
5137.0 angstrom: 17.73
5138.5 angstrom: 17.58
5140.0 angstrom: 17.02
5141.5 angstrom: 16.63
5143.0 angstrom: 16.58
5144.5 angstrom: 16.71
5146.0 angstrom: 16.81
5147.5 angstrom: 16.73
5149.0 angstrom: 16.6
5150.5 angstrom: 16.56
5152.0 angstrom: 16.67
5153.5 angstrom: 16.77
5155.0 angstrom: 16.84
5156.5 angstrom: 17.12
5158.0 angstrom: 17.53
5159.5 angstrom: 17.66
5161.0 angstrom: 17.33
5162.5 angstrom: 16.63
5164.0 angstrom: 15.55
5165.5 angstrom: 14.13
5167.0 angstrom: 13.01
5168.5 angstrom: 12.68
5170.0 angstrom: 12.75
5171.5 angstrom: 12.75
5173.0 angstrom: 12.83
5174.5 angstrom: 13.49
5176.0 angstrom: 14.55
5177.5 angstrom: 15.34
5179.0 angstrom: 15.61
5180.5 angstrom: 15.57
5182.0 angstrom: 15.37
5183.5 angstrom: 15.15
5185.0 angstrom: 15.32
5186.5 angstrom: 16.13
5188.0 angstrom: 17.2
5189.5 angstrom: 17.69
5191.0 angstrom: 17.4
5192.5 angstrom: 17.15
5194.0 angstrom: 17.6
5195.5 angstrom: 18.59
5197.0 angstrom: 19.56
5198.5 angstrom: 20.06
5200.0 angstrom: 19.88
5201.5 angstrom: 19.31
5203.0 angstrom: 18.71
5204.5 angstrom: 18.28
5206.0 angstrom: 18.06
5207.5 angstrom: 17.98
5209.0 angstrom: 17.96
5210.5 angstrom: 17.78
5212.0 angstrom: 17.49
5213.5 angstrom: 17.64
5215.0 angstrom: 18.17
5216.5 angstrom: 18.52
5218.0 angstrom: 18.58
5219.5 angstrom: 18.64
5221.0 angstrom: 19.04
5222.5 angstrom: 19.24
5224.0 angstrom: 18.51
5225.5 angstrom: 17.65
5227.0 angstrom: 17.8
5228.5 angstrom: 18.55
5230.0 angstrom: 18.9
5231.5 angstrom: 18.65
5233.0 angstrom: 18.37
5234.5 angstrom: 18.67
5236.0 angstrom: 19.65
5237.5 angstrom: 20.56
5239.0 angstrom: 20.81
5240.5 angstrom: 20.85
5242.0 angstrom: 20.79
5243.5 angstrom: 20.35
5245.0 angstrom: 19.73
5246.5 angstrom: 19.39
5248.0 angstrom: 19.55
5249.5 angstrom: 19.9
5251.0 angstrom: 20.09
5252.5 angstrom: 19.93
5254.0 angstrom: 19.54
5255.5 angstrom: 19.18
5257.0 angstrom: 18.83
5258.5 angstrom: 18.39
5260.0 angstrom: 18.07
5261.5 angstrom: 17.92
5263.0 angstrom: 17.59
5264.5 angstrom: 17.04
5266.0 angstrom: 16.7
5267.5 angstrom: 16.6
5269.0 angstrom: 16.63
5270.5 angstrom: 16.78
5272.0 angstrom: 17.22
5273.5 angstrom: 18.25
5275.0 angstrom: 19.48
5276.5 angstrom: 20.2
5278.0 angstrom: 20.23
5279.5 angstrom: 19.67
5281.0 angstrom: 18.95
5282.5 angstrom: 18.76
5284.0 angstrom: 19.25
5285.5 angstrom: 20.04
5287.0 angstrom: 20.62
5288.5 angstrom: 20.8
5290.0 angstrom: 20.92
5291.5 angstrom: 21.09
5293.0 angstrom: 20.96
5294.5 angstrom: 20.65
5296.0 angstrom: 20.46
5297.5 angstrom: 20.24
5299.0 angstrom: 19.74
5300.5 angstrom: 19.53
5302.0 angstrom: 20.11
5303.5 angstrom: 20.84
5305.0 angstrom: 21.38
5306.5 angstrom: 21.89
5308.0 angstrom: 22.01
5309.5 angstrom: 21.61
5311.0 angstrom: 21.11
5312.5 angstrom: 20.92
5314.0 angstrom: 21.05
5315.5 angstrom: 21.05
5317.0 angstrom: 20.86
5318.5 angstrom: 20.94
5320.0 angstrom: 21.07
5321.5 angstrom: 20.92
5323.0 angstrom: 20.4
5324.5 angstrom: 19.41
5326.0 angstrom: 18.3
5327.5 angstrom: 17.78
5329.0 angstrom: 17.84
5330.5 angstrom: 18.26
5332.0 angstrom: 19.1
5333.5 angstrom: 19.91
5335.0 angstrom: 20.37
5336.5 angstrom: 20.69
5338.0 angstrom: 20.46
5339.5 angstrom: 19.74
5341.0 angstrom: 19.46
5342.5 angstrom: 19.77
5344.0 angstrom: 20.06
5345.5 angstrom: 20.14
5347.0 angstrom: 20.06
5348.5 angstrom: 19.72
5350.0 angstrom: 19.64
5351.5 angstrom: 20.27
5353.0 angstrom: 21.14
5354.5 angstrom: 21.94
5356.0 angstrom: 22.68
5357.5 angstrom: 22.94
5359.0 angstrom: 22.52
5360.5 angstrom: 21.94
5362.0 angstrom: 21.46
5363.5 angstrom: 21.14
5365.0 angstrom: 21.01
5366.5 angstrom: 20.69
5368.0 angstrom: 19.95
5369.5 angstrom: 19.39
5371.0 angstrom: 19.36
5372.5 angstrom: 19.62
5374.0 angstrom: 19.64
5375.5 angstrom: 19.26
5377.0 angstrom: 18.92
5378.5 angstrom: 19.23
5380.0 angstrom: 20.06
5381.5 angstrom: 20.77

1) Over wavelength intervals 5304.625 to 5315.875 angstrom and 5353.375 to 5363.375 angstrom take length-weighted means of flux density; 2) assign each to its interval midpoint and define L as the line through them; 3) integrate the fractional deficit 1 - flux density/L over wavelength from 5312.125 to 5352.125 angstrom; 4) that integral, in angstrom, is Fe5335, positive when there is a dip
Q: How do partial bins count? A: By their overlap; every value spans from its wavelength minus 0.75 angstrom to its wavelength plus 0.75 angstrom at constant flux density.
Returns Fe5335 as 3.3 angstrom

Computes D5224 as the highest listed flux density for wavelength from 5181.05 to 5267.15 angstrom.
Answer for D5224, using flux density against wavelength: 20.85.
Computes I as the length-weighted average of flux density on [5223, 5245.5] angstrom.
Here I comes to 19.3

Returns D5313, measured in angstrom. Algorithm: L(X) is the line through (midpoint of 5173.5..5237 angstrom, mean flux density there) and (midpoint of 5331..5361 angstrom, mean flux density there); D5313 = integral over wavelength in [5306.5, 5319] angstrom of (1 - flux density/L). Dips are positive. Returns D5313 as -0.8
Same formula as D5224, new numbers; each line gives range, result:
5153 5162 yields 17.66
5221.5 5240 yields 20.81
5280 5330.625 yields 22.01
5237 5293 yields 21.09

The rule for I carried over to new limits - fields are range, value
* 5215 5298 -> 19.1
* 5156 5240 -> 17.2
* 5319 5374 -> 20.2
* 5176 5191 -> 15.9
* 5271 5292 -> 19.6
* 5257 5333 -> 19.6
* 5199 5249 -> 18.9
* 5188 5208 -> 18.4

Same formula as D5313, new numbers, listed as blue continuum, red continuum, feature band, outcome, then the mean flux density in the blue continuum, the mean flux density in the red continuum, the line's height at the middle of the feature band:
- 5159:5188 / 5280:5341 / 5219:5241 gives -2.5 angstrom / 14.9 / 20.2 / 17.1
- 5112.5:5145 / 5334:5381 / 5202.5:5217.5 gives 0.4 angstrom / 17.5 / 20.4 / 18.5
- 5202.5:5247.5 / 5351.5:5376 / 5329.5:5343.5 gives 0.5 angstrom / 18.8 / 20.9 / 20.5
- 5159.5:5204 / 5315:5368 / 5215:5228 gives -1.0 angstrom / 16.2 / 20.4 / 17.2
